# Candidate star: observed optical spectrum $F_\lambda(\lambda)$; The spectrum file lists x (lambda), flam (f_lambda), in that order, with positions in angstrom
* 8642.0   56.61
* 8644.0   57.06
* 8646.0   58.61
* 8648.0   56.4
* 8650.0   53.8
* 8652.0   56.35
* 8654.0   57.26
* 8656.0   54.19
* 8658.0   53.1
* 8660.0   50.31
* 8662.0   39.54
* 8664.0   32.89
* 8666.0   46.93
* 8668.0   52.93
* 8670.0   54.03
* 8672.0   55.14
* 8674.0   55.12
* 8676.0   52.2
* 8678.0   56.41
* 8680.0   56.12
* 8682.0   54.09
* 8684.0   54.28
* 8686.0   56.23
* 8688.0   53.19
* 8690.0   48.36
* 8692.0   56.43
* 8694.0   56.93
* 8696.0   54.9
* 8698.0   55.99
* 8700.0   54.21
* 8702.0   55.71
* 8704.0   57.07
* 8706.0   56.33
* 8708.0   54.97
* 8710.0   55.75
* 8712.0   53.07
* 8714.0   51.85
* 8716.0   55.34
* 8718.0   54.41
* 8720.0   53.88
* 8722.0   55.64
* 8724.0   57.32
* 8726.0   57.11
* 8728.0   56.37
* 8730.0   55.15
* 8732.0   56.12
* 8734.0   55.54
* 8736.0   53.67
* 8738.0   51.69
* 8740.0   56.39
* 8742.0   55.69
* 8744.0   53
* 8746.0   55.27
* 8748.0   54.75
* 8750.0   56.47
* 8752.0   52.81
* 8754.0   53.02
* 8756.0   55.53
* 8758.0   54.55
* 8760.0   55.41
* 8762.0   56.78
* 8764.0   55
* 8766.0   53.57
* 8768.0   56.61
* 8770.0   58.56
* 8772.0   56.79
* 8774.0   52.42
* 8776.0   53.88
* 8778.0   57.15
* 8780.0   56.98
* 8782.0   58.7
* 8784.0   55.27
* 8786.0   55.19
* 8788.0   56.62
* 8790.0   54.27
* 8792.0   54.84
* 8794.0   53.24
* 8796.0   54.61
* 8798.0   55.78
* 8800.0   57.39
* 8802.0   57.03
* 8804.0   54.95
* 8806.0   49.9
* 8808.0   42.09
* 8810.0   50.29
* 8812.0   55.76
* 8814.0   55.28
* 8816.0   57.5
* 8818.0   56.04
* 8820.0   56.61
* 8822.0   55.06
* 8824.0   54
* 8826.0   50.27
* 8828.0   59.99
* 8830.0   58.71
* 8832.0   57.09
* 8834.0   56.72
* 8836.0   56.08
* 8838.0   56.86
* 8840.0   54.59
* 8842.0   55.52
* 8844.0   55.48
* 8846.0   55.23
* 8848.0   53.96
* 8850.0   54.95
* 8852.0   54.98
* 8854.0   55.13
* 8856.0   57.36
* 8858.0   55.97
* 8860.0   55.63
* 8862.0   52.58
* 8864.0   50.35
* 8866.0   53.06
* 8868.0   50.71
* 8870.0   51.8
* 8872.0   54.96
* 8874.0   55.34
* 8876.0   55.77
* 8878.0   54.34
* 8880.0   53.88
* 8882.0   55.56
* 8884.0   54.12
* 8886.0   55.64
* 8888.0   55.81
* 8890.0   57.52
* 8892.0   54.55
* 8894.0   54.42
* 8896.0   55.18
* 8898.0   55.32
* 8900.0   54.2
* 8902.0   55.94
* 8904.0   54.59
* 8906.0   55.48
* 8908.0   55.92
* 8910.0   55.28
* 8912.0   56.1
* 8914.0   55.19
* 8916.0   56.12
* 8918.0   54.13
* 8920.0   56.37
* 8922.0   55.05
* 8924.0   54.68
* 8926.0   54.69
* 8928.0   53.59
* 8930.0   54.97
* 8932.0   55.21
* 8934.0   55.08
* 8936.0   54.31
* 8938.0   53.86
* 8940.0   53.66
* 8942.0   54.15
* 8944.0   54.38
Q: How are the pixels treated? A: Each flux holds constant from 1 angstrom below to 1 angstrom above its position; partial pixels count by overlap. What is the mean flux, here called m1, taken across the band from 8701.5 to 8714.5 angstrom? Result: 55.1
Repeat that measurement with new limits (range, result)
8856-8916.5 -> 54.7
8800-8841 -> 54.8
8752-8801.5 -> 55.5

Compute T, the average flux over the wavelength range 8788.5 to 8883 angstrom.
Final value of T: 54.6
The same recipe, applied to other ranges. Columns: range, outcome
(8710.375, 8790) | 55.2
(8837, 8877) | 54.5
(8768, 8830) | 55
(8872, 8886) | 54.9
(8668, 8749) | 54.9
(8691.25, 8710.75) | 55.8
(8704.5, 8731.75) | 55.2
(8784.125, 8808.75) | 54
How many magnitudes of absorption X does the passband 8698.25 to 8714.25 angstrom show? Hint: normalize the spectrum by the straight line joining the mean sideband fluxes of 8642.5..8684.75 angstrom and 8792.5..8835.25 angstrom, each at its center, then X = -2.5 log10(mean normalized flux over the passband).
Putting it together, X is -0.036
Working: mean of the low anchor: 52.7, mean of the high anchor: 54.7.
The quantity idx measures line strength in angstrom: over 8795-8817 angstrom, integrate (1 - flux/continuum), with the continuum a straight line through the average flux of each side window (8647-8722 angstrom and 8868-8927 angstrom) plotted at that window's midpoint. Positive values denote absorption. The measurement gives 0.3 angstrom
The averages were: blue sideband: 53.4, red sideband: 55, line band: 53.7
